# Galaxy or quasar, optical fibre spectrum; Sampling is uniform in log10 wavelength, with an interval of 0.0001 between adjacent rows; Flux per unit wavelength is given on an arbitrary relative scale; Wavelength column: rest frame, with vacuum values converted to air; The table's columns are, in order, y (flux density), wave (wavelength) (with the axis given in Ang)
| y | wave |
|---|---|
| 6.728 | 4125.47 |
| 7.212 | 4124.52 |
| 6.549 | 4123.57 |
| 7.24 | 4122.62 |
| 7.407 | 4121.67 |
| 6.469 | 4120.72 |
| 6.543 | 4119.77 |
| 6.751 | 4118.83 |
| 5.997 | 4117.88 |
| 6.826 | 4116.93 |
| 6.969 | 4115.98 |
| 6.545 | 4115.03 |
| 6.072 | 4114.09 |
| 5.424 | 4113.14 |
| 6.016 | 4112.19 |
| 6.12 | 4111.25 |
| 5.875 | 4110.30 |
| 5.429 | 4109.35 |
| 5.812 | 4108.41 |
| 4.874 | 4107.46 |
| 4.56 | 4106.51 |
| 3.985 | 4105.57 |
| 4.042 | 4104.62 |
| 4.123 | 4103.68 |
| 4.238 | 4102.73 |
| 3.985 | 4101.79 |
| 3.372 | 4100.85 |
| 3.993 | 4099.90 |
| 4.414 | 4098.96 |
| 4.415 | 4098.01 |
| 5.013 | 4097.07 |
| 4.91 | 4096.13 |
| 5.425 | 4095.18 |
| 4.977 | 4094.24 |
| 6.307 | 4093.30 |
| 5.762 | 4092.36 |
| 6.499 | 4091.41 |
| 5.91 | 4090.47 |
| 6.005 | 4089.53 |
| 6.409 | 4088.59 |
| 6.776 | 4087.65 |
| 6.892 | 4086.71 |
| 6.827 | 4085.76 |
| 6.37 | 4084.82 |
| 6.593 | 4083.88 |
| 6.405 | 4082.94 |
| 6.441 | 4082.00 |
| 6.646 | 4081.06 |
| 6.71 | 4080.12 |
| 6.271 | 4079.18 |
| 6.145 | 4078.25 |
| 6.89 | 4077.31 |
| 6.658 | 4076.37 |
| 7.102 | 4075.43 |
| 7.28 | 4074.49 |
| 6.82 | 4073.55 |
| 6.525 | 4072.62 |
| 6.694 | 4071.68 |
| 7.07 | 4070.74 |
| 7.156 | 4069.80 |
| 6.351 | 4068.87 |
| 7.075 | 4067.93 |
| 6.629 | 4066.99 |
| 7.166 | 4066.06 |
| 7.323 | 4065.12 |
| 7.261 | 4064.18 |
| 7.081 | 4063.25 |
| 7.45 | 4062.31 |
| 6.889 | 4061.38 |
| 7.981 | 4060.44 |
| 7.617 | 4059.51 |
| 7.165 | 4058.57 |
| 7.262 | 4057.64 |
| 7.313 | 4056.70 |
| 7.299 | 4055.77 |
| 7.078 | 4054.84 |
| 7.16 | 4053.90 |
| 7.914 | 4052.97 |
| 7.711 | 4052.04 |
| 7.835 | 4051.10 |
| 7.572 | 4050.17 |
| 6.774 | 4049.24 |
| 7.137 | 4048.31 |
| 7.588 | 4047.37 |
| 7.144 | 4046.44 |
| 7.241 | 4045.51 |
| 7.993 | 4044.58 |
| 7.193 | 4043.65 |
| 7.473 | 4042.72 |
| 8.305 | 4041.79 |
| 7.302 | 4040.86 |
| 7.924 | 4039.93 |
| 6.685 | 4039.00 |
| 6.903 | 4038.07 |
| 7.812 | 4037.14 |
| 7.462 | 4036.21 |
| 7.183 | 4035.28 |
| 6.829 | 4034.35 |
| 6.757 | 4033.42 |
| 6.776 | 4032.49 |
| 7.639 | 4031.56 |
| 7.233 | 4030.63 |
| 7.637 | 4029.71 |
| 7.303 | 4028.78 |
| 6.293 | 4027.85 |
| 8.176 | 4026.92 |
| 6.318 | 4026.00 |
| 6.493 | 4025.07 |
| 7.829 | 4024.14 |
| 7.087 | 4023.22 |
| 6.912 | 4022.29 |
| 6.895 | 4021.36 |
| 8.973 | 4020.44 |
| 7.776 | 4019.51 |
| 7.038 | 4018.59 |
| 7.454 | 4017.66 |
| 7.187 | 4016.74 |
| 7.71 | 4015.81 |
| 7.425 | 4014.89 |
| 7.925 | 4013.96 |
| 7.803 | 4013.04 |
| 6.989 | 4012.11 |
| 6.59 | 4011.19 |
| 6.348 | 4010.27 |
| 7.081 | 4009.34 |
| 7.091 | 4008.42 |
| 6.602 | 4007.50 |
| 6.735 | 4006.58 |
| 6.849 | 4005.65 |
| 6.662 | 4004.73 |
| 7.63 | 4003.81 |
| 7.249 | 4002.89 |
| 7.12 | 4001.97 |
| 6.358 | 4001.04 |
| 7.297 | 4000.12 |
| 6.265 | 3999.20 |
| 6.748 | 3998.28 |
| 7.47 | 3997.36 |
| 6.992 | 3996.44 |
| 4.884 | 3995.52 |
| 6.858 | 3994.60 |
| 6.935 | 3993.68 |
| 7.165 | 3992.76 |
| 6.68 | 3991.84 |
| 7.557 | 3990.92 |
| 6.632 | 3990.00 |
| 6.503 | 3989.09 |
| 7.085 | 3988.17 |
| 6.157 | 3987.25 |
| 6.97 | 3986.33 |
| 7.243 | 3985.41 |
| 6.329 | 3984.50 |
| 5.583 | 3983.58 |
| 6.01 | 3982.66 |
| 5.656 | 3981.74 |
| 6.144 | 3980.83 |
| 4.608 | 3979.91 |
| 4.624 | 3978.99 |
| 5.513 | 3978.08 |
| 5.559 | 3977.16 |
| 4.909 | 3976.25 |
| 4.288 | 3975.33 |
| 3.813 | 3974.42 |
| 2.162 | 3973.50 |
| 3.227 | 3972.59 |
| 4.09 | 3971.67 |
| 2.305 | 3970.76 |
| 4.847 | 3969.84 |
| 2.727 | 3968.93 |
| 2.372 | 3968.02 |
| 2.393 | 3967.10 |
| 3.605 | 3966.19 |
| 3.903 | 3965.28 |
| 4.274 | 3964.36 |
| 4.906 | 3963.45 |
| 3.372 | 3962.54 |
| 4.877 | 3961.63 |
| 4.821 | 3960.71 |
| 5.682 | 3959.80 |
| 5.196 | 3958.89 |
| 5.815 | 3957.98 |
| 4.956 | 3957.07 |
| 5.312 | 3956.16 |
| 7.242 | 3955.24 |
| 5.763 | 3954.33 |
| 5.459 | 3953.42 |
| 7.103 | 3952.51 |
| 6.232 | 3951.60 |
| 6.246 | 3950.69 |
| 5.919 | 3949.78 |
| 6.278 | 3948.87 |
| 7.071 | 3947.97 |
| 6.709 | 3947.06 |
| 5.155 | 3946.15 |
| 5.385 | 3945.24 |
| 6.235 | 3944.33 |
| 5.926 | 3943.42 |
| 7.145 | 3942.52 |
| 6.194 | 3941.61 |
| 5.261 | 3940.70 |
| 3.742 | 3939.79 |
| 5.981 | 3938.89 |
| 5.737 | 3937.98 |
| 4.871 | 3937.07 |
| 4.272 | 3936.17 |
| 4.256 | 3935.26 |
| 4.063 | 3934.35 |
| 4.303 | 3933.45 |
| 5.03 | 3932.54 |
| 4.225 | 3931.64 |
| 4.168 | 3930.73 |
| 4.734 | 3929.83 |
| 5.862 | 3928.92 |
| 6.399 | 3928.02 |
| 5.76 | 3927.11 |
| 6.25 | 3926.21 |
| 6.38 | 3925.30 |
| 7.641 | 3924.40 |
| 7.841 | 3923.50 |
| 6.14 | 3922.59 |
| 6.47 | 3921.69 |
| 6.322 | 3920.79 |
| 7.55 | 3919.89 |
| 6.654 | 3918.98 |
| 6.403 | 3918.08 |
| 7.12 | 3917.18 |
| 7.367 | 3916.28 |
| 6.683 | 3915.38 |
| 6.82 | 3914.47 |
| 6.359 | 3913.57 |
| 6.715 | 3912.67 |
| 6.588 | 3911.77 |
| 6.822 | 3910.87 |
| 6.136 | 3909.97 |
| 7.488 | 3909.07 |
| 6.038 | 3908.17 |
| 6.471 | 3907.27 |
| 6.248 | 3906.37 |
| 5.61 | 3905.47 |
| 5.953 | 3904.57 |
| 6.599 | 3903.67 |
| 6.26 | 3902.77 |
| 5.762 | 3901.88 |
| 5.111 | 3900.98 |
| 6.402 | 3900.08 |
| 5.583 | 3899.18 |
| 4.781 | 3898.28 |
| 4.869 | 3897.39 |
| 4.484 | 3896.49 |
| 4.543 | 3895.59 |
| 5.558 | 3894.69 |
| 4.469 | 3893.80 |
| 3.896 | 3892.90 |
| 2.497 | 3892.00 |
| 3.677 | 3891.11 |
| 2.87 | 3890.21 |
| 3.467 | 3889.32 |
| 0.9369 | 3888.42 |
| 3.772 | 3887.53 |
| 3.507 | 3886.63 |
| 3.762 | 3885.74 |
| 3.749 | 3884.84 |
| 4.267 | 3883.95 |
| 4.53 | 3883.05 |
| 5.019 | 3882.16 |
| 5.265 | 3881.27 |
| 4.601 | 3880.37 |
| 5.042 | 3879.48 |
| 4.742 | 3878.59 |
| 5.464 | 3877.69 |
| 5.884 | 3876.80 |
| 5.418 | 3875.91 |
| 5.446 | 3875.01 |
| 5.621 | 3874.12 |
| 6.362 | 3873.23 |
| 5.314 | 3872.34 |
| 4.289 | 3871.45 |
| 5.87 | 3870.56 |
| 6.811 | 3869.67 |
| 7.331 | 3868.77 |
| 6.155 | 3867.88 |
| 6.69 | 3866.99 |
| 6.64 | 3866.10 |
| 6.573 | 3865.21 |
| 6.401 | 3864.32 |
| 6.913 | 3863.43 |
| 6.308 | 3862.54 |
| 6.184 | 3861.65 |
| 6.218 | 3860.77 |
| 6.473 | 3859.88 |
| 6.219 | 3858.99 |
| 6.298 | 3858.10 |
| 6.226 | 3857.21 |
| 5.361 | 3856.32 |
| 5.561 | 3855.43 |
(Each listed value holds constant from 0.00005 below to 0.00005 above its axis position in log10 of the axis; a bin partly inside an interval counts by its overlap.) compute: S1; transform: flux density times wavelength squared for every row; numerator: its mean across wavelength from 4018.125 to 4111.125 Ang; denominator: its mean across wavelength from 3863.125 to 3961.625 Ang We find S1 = 1.27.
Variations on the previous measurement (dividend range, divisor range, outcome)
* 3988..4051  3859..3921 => 1.37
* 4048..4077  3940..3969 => 1.42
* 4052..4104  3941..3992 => 1.26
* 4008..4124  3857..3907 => 1.39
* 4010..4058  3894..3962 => 1.31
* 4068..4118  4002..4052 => 0.83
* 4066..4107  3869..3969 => 1.19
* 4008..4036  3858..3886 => 1.37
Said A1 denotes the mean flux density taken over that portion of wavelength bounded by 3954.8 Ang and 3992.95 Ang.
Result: 5.06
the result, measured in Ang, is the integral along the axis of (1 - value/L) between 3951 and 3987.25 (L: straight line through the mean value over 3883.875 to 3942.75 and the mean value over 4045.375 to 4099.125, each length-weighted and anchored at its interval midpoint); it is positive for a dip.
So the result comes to 6.1 Ang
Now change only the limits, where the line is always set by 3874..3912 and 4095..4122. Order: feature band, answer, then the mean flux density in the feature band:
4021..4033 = -4.38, 7.12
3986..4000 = -4.28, 6.74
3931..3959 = -2.75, 5.58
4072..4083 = -2.83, 6.67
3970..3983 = 1.63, 4.49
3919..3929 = -3.15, 6.63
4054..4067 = -4.92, 7.27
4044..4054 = -4.21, 7.47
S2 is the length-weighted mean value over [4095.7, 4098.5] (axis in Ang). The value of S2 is 4.78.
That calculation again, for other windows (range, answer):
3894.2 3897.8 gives 4.86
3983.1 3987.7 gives 6.45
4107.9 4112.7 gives 5.84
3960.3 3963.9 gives 4.49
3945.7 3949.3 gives 6.32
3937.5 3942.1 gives 5.39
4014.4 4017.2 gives 7.43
